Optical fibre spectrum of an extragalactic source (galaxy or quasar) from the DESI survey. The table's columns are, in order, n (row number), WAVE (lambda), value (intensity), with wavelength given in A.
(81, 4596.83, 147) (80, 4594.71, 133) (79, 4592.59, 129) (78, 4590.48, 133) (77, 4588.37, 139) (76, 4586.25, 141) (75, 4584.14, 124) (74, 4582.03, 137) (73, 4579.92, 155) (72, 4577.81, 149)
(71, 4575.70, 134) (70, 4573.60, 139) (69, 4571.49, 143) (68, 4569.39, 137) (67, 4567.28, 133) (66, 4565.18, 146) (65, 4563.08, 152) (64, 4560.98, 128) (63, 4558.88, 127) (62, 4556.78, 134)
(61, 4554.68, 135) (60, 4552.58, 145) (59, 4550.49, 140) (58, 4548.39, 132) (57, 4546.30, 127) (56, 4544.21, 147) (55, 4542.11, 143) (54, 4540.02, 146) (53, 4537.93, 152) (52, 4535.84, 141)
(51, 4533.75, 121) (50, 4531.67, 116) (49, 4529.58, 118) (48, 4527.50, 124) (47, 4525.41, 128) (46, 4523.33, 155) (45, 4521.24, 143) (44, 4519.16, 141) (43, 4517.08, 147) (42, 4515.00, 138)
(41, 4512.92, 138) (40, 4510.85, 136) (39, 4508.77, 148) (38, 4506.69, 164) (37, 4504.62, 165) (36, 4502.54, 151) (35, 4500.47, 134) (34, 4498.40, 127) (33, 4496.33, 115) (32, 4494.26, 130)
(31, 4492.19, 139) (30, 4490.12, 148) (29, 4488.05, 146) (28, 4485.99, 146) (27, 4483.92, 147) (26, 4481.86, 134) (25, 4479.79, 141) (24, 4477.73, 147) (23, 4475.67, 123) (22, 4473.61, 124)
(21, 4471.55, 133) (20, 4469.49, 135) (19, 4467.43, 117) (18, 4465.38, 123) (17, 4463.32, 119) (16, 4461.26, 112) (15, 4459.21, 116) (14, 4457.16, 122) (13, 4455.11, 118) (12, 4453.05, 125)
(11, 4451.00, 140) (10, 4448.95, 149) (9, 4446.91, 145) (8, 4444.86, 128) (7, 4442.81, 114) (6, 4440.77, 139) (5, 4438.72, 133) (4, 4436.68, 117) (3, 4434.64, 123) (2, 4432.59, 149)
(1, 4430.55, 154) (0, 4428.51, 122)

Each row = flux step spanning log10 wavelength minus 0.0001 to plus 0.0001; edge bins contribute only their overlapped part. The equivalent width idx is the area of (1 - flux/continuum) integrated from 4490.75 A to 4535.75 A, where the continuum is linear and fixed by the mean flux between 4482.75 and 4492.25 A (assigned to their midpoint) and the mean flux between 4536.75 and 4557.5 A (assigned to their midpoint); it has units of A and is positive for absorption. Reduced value 1.9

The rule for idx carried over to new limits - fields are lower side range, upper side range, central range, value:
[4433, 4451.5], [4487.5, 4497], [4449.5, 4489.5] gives 1.2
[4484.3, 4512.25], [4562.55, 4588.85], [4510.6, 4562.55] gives 1.9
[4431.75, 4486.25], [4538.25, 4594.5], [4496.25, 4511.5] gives -1.2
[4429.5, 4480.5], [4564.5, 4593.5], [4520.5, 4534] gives 0.5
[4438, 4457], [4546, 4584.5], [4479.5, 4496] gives -0.8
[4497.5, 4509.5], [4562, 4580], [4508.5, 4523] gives 0.5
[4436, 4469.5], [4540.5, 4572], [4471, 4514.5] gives -3.0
